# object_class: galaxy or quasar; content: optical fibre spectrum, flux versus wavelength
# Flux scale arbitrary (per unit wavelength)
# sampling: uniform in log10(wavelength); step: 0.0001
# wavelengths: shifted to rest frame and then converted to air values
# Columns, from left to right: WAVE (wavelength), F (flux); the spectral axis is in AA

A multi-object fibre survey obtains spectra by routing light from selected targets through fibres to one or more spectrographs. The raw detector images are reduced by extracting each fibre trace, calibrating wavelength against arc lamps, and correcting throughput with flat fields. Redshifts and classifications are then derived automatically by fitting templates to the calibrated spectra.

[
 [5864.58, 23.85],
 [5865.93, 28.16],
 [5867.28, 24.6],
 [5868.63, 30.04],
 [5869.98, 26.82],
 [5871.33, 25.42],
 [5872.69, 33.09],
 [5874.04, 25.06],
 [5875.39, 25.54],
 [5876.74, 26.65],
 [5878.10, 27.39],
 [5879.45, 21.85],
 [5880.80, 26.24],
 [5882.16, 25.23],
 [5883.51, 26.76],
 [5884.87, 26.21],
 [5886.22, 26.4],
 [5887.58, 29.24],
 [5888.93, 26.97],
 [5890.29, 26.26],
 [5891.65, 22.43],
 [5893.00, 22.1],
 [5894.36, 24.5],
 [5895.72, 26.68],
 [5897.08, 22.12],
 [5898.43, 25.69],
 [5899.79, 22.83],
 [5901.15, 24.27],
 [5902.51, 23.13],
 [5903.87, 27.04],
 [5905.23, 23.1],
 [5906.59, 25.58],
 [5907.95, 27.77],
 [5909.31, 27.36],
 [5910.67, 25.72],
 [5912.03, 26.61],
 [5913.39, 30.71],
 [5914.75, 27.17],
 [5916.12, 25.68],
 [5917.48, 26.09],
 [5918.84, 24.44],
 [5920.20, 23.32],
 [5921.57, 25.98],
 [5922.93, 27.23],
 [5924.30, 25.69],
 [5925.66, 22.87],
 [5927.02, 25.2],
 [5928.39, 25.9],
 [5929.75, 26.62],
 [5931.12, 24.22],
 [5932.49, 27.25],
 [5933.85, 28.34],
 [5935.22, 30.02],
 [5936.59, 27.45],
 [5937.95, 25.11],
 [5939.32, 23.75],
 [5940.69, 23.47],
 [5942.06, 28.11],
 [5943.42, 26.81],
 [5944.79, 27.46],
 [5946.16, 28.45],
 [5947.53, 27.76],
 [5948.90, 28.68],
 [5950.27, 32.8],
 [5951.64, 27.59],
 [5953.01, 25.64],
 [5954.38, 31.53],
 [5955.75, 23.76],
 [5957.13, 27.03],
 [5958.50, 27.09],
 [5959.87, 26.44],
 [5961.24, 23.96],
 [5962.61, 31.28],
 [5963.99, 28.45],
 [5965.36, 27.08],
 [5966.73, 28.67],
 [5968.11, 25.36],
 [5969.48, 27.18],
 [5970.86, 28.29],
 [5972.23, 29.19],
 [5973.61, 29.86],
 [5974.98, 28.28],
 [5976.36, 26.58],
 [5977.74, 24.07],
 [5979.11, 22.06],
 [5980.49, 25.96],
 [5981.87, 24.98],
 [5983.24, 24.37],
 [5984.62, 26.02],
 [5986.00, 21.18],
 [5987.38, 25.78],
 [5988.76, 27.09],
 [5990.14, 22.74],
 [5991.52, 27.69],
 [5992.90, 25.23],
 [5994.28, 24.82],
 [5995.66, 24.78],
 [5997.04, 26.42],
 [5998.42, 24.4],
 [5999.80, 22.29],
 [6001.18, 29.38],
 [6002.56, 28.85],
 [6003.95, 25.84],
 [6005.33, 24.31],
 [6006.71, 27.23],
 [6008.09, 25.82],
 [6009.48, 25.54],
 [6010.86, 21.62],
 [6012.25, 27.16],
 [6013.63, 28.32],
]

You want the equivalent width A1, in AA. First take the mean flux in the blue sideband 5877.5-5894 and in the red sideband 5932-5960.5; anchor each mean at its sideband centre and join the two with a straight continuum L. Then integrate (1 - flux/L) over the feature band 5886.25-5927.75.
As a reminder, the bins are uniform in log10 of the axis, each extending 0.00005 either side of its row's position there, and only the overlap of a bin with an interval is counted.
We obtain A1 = 1.1 AA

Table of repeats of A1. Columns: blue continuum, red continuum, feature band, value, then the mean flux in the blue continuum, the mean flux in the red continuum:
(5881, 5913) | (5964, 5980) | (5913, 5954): -0.7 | 25.5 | 27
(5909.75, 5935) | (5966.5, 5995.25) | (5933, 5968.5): -1.9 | 26.1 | 25.9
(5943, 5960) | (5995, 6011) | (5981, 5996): 0.7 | 27.8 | 25.7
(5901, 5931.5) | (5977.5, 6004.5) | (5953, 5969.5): -1.2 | 25.8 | 25.2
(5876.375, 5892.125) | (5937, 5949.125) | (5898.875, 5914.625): 0.2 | 26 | 26.6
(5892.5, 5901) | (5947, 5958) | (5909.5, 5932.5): -0.1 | 24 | 28.1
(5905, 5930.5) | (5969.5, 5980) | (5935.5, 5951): -0.5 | 26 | 26.9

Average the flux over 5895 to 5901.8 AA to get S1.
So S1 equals 24.3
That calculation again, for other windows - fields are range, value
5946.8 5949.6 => 28.2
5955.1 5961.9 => 25.7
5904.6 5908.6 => 25.5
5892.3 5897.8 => 23.9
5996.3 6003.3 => 26.3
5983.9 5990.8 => 24.5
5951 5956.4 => 27.2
